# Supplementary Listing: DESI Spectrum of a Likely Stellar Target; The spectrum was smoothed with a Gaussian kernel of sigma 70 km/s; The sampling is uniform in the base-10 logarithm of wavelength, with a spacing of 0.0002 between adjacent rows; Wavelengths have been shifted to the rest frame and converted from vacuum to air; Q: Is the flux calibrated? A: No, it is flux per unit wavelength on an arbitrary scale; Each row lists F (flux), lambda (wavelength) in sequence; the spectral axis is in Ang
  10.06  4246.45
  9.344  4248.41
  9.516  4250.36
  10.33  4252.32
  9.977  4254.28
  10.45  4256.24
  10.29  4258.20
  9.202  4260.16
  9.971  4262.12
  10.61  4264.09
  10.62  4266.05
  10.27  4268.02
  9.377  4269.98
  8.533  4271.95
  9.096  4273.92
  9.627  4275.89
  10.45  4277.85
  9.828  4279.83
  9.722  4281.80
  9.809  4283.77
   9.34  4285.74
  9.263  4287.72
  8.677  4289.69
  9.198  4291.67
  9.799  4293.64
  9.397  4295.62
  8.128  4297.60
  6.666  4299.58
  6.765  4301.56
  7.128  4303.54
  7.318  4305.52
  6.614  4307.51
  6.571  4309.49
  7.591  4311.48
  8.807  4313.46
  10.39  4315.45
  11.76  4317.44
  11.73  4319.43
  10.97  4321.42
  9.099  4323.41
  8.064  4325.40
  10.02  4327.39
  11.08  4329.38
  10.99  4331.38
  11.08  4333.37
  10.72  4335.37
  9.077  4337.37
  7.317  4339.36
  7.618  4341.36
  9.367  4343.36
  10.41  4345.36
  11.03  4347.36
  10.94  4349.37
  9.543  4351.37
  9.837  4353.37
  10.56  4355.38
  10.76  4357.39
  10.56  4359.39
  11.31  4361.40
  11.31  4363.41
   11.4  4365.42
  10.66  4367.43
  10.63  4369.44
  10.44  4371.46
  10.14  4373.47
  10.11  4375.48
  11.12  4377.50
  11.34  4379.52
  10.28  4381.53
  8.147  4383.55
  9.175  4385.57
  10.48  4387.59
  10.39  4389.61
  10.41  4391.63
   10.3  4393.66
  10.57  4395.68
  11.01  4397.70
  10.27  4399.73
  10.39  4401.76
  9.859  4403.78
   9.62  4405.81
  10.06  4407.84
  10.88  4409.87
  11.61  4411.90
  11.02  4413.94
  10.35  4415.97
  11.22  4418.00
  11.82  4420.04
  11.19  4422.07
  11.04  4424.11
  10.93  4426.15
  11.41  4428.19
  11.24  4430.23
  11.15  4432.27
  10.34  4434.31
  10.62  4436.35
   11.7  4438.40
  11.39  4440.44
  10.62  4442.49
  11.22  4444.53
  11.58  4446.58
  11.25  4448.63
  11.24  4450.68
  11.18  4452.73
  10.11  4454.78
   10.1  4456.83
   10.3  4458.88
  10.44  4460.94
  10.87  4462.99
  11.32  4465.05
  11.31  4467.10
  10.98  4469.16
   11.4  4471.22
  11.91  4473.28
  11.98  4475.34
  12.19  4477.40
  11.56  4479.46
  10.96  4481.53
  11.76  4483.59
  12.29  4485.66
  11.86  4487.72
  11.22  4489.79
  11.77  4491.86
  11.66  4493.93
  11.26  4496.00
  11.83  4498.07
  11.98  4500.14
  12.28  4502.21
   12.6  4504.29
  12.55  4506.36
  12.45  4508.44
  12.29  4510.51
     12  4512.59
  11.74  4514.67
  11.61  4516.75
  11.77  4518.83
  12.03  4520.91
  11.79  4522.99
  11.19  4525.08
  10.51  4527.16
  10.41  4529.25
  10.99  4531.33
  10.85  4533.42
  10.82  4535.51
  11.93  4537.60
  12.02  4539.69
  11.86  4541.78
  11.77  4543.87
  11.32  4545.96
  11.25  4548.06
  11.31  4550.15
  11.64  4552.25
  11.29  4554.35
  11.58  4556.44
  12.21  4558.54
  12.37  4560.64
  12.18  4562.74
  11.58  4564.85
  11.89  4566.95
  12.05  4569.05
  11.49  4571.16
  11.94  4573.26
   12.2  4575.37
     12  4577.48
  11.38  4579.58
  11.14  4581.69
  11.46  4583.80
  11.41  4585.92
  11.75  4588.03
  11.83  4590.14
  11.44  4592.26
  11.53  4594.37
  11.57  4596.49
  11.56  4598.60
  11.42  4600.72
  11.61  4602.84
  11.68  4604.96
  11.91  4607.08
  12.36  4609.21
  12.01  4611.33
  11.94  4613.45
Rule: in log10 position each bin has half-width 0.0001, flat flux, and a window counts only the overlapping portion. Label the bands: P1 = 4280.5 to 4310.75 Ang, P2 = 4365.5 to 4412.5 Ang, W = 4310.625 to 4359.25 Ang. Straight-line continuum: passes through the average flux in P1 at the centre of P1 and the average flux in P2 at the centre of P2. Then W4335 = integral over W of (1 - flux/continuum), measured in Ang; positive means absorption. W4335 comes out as -4.3 Ang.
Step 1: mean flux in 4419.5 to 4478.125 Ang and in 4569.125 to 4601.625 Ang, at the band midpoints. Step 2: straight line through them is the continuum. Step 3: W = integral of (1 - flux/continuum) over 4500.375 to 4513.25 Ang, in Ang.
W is -1.15 Ang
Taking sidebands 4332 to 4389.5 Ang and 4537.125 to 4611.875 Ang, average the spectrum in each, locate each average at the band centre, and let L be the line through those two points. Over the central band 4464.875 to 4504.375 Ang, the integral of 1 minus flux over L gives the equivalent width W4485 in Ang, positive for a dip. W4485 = -2.2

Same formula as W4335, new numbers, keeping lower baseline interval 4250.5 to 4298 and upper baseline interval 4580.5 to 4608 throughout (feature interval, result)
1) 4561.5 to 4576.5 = -0.66 Ang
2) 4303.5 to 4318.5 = 2.33 Ang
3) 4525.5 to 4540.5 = 0.18 Ang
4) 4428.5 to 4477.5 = -1.63 Ang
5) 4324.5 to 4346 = 0.92 Ang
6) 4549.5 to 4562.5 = -0.50 Ang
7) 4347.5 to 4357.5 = -0.21 Ang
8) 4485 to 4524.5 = -3.23 Ang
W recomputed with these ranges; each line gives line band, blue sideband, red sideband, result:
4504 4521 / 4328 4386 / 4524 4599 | -1.30 Ang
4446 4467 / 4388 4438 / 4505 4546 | 0.45 Ang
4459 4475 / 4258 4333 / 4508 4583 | -0.39 Ang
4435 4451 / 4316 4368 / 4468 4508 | 0.21 Ang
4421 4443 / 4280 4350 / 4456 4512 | -0.40 Ang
